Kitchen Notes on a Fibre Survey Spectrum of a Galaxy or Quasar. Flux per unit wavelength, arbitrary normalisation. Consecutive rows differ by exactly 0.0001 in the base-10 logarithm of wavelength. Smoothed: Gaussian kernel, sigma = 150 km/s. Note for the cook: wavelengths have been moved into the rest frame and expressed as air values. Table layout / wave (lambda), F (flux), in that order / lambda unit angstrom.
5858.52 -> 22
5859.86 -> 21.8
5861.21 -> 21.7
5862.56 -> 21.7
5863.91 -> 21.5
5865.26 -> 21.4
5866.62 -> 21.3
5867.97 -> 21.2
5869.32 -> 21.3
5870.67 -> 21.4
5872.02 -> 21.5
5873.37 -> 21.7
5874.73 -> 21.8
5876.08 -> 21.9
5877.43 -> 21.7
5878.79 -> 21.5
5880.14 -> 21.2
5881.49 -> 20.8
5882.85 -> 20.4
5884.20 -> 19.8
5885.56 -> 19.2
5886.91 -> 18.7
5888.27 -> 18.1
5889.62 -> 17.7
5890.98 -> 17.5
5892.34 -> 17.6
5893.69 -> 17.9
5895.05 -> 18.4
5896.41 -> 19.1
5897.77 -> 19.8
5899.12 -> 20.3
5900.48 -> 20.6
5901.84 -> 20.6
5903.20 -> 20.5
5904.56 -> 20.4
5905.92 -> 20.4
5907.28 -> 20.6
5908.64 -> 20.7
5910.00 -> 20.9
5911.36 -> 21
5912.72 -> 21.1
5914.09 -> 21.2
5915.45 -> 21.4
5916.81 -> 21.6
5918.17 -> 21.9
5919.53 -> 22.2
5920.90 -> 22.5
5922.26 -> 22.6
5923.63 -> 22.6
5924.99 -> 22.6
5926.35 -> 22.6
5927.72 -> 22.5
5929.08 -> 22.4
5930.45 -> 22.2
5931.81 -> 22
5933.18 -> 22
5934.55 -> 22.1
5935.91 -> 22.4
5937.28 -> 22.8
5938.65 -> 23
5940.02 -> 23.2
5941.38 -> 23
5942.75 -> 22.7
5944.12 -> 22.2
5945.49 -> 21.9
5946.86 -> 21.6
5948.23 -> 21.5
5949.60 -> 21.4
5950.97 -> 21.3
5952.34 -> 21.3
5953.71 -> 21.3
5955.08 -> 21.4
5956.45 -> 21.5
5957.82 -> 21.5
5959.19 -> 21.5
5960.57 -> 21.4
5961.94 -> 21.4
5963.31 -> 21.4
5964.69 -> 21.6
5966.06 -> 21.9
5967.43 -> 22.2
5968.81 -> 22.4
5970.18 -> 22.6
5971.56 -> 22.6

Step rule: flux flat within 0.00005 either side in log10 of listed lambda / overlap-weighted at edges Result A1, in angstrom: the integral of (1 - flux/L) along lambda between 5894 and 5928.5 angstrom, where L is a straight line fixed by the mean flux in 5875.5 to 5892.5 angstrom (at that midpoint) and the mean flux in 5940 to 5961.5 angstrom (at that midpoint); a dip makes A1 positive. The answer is -0.9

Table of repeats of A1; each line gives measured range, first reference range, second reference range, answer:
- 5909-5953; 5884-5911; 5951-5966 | -3.22 angstrom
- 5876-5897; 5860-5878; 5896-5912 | 1.60 angstrom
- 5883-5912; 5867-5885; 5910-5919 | 2.41 angstrom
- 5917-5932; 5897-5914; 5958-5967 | -1.04 angstrom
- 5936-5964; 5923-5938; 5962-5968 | 0.19 angstrom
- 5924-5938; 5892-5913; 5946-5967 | -1.06 angstrom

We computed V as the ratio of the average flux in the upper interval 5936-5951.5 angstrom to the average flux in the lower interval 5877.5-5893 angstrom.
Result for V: 1.1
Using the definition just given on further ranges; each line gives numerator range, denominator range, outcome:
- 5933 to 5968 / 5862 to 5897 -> 1.08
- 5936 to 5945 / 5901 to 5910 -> 1.11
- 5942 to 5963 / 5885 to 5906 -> 1.13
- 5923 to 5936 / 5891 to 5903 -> 1.16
